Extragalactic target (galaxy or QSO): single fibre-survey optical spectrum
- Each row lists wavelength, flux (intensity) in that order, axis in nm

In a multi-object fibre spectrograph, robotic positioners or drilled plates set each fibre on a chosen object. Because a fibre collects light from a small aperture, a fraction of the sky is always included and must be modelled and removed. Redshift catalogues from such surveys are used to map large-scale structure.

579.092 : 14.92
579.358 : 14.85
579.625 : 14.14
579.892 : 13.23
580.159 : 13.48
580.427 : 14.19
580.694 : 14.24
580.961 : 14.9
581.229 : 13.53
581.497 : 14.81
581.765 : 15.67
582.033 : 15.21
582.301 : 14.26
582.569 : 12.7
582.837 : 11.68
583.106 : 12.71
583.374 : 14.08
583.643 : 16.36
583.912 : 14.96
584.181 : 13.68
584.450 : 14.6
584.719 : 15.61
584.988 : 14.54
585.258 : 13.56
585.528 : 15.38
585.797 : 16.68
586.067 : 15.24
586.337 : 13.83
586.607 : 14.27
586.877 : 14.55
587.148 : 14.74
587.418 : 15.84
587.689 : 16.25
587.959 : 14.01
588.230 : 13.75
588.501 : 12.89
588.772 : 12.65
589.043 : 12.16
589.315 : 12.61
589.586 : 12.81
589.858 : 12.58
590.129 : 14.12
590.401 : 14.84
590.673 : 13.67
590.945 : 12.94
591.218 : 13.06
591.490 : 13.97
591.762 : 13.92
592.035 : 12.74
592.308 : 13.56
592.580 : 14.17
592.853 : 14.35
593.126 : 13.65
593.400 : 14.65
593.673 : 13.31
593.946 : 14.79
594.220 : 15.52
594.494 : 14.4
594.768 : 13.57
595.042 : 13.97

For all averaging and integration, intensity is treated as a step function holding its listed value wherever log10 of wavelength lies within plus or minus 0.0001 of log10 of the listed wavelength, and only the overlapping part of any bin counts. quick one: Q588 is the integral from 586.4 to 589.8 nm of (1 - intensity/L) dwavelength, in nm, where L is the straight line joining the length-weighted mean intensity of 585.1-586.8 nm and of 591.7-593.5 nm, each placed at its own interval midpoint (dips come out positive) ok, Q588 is 0.15 nm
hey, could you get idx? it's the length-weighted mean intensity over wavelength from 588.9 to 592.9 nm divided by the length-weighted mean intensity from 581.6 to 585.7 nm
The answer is 0.9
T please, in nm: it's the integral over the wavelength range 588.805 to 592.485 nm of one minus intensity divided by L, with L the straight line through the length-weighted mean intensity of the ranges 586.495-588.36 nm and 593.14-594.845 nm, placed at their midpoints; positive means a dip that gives 0.320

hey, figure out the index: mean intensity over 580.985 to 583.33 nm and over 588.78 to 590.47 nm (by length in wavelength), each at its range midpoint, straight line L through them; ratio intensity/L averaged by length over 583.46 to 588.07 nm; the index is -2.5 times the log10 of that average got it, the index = -0.11 mag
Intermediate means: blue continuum 13.9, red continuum 13.1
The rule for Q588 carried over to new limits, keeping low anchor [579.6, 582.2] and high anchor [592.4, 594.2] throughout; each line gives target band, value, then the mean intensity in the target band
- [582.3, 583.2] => 0.11 nm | 12.6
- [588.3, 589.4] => 0.13 nm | 12.6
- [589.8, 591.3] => 0.07 nm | 13.6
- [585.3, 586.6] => -0.07 nm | 15.1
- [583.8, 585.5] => -0.03 nm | 14.5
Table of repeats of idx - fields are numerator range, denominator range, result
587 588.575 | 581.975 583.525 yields 1.09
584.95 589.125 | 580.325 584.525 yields 1.01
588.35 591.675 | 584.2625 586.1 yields 0.88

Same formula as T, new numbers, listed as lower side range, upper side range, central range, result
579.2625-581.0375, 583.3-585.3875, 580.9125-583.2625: 0.08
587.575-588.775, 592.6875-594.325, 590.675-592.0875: 0.08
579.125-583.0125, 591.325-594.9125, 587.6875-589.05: 0.05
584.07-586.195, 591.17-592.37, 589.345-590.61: 0.03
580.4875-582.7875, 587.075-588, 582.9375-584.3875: 0.04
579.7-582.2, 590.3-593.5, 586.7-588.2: -0.10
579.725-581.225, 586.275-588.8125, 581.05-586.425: -0.12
